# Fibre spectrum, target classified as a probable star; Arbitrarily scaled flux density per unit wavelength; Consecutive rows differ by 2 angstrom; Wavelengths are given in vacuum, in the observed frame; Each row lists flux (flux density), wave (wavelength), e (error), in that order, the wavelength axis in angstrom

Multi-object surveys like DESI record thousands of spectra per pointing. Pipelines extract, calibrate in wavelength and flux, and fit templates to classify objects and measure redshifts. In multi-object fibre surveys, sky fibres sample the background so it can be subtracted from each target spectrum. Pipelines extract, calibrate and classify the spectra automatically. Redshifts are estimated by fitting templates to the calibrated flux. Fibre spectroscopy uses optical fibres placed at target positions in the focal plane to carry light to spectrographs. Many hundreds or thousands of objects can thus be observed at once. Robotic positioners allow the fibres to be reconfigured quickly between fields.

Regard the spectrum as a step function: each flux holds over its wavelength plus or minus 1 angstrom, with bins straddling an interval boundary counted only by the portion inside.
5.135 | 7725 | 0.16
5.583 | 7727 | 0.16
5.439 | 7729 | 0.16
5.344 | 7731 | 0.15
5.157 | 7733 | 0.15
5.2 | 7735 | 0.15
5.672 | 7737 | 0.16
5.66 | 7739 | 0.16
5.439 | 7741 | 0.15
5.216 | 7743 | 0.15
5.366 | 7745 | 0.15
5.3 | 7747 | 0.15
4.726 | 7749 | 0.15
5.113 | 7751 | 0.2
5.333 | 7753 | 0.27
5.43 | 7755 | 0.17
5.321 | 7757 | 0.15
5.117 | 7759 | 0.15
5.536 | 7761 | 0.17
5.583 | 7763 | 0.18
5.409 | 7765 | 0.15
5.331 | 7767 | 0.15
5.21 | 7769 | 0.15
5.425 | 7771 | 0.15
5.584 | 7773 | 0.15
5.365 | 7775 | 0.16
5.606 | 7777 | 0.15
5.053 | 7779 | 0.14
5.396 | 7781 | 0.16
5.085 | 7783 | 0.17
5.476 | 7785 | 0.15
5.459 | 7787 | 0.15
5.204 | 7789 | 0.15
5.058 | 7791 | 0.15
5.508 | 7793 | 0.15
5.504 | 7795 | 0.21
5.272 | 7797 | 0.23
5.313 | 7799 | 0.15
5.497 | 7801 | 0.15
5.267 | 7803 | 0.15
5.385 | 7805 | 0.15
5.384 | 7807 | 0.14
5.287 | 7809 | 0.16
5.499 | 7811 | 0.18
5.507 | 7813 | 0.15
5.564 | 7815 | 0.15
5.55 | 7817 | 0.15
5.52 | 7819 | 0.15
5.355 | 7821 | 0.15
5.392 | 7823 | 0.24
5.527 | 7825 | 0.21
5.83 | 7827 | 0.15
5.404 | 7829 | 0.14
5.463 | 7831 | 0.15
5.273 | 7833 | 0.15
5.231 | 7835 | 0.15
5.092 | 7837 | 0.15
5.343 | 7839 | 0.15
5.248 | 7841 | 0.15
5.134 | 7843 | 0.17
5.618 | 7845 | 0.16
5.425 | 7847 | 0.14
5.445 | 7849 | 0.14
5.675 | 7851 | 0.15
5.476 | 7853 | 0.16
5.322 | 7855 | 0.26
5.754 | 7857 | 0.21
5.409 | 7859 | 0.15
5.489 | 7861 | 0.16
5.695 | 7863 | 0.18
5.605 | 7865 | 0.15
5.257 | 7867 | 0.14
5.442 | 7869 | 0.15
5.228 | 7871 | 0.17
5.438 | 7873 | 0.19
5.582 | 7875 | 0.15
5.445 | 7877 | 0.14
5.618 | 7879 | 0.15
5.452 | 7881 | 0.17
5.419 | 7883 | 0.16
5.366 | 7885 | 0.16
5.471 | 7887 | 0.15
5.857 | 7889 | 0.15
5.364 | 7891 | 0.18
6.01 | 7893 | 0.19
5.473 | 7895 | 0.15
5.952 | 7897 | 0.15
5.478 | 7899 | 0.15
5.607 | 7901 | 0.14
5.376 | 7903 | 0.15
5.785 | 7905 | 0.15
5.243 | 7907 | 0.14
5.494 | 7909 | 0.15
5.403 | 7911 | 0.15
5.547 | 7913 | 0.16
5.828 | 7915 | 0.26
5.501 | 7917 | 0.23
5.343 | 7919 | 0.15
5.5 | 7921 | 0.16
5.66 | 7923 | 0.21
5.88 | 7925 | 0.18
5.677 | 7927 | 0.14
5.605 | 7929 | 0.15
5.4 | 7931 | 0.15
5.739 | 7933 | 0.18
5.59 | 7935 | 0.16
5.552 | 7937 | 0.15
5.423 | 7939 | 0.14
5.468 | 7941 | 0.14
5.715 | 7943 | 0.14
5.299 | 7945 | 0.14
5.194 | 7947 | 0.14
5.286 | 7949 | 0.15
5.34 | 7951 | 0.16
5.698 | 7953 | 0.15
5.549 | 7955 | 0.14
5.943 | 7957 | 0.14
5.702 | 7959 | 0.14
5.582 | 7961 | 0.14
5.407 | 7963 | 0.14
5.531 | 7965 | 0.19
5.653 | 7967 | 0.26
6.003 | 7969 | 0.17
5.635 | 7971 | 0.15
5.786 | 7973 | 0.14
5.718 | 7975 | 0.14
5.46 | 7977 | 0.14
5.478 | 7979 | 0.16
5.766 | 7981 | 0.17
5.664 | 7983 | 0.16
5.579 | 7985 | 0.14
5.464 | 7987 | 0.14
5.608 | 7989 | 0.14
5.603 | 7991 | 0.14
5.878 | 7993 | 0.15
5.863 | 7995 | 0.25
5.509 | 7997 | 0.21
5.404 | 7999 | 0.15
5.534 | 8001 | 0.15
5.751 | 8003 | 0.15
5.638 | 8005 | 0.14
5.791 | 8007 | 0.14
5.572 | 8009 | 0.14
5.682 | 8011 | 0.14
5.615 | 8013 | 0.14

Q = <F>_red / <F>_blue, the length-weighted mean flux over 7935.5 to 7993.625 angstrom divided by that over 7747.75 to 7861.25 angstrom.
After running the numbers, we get 1.04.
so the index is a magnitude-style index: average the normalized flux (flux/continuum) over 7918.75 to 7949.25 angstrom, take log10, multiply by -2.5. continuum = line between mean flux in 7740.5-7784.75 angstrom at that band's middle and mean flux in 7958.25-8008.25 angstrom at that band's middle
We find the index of 0.01 mag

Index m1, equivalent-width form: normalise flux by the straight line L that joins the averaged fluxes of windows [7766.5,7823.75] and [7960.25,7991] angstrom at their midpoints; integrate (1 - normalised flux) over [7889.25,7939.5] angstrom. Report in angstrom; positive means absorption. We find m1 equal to -0.39 angstrom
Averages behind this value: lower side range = 5.38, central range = 5.58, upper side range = 5.62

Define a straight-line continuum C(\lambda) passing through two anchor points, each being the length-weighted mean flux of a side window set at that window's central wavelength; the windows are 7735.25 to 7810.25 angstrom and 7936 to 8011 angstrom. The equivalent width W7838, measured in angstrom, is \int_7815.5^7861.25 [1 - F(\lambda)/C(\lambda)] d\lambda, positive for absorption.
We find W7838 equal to 0.0 angstrom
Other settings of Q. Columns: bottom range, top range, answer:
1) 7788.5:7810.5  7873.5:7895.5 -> 1.04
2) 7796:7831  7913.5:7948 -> 1.02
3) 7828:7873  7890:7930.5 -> 1.03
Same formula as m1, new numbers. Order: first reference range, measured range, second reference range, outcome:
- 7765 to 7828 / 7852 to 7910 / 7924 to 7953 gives -0.5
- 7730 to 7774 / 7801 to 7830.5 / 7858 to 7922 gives -0.2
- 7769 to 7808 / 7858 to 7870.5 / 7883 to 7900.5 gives 0.2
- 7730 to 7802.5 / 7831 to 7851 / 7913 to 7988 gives 0.4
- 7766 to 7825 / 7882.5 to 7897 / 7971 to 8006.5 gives -0.2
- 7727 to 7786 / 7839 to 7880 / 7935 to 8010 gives 0.0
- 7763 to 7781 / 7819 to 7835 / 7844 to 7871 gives 0.0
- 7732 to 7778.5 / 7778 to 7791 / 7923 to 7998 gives 0.3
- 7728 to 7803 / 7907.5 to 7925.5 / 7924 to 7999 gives 0.0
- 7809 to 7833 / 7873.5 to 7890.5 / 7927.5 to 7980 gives 0.0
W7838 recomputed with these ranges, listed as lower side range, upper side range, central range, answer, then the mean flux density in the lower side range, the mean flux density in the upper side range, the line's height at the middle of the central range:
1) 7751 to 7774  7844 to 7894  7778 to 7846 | 0.8 angstrom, 5.38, 5.51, 5.44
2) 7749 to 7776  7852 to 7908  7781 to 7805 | 0.2 angstrom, 5.34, 5.52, 5.39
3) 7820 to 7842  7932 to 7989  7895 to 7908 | -0.2 angstrom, 5.38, 5.58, 5.49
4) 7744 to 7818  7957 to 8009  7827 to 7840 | 0.2 angstrom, 5.35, 5.64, 5.43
